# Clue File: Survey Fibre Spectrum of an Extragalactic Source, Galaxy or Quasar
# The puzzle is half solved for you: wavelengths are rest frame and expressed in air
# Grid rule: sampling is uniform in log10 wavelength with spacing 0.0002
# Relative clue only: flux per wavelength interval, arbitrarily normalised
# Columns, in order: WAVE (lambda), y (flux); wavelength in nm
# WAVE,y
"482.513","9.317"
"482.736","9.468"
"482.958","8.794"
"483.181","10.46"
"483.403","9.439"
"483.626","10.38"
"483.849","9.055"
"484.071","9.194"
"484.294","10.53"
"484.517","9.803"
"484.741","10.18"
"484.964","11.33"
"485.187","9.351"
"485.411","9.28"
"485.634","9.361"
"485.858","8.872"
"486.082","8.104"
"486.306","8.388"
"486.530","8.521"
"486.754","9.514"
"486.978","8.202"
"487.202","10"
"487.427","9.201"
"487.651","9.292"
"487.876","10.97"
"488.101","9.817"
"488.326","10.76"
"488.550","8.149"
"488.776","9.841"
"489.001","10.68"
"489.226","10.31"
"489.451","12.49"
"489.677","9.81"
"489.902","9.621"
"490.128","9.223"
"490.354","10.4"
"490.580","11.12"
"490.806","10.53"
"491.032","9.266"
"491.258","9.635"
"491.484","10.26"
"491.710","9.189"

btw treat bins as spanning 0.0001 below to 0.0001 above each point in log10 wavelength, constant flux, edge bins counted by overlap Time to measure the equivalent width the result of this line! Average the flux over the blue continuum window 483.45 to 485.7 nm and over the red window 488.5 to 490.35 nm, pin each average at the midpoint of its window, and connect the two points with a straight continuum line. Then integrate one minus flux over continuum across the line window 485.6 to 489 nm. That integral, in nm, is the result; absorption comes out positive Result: 0.23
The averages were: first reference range 9.85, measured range 9.31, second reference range 10.1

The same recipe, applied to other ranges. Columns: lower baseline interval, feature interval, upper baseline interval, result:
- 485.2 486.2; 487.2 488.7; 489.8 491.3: -0.05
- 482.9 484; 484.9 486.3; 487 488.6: 0.06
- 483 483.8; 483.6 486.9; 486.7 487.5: 0.05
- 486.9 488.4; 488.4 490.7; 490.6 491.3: -0.06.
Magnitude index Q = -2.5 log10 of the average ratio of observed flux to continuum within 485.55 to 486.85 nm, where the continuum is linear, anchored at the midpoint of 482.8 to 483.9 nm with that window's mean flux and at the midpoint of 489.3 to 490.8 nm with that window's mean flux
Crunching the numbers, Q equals 0.14 mag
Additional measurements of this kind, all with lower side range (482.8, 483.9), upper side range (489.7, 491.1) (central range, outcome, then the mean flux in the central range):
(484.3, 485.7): -0.023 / 9.95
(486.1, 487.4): 0.111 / 8.88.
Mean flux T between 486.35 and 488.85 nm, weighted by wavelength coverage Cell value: 9.44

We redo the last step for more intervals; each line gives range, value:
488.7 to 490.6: 10.4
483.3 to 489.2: 9.56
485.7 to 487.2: 8.73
